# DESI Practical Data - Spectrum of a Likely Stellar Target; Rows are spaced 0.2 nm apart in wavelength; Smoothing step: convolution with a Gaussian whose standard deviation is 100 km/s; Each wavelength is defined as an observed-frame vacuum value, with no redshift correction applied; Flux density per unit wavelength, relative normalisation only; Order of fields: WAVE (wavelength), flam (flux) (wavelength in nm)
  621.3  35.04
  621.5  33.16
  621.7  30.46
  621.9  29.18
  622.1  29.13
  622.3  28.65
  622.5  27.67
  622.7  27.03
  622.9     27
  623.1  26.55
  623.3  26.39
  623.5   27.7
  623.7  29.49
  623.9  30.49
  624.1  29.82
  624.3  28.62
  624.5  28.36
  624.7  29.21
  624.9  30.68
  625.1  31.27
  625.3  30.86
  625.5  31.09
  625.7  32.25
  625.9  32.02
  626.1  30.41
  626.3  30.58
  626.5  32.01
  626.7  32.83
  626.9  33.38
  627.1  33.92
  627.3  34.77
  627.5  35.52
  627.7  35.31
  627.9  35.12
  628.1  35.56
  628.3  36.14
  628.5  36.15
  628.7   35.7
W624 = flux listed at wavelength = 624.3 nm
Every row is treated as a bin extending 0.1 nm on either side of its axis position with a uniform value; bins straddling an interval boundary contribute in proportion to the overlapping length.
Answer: 28.62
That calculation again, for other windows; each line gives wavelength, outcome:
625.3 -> 30.86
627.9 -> 35.12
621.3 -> 35.04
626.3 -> 30.58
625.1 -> 31.27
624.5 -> 28.36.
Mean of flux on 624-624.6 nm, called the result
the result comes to 28.9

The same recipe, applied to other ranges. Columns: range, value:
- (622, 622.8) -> 28.1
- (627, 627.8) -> 34.9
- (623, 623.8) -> 27.5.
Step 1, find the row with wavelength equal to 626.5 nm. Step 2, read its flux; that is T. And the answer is 32.01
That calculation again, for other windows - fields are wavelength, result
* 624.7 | 29.21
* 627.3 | 34.77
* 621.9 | 29.18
